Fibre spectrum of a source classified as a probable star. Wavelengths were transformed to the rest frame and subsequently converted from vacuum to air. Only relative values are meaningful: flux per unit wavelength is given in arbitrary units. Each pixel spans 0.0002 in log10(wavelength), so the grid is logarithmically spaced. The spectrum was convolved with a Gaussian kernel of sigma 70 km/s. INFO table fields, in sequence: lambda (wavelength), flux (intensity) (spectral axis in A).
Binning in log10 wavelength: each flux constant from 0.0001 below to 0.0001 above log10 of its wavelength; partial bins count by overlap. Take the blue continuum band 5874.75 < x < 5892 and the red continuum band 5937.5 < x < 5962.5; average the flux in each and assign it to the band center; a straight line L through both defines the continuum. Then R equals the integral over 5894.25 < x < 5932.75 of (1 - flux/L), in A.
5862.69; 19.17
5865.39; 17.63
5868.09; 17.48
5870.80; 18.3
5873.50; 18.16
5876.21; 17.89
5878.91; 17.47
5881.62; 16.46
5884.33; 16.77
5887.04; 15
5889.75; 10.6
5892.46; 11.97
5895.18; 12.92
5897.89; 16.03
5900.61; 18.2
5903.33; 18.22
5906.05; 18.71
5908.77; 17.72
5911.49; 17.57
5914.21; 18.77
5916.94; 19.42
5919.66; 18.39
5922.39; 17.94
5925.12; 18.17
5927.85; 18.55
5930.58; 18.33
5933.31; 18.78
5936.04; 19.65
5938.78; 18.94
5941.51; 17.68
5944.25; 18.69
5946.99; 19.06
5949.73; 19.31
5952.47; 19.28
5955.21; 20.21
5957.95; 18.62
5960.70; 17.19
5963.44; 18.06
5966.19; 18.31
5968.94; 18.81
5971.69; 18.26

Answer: -1.9 A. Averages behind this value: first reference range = 15.5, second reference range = 18.8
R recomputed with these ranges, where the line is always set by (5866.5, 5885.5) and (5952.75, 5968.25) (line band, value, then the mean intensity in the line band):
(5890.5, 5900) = 2.1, 13.8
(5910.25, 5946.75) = -0.8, 18.5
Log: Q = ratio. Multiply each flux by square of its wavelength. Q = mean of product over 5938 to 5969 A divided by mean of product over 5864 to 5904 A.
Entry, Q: 1.2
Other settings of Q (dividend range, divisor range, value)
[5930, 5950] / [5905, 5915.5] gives 1.04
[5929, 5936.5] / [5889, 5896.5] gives 1.60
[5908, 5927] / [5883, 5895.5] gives 1.37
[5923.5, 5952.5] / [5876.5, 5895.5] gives 1.29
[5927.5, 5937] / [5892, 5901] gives 1.30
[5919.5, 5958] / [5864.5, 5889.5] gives 1.13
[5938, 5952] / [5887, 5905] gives 1.29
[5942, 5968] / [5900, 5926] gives 1.04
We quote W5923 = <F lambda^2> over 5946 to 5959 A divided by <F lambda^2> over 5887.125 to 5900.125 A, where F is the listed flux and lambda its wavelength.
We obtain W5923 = 1.47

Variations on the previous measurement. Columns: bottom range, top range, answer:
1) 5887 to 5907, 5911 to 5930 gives 1.23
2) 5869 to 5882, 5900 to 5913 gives 1.03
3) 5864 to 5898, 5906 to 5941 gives 1.18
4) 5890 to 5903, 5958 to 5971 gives 1.26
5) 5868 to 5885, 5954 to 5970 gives 1.09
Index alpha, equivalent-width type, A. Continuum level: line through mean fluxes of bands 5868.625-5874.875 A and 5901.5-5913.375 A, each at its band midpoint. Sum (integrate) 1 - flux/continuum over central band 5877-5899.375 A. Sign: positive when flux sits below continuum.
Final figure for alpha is 4.1 A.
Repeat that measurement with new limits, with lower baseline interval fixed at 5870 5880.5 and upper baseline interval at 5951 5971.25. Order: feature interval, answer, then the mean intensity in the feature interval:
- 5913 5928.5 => -0.2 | 18.5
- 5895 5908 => 0.7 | 17.2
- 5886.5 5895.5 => 2.8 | 12.4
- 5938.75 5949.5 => -0.1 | 18.6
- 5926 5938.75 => -0.3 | 18.8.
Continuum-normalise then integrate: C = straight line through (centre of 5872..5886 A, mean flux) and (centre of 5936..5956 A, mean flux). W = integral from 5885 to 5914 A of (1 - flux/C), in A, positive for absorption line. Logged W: 3.3 A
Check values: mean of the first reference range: 17.3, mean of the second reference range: 19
